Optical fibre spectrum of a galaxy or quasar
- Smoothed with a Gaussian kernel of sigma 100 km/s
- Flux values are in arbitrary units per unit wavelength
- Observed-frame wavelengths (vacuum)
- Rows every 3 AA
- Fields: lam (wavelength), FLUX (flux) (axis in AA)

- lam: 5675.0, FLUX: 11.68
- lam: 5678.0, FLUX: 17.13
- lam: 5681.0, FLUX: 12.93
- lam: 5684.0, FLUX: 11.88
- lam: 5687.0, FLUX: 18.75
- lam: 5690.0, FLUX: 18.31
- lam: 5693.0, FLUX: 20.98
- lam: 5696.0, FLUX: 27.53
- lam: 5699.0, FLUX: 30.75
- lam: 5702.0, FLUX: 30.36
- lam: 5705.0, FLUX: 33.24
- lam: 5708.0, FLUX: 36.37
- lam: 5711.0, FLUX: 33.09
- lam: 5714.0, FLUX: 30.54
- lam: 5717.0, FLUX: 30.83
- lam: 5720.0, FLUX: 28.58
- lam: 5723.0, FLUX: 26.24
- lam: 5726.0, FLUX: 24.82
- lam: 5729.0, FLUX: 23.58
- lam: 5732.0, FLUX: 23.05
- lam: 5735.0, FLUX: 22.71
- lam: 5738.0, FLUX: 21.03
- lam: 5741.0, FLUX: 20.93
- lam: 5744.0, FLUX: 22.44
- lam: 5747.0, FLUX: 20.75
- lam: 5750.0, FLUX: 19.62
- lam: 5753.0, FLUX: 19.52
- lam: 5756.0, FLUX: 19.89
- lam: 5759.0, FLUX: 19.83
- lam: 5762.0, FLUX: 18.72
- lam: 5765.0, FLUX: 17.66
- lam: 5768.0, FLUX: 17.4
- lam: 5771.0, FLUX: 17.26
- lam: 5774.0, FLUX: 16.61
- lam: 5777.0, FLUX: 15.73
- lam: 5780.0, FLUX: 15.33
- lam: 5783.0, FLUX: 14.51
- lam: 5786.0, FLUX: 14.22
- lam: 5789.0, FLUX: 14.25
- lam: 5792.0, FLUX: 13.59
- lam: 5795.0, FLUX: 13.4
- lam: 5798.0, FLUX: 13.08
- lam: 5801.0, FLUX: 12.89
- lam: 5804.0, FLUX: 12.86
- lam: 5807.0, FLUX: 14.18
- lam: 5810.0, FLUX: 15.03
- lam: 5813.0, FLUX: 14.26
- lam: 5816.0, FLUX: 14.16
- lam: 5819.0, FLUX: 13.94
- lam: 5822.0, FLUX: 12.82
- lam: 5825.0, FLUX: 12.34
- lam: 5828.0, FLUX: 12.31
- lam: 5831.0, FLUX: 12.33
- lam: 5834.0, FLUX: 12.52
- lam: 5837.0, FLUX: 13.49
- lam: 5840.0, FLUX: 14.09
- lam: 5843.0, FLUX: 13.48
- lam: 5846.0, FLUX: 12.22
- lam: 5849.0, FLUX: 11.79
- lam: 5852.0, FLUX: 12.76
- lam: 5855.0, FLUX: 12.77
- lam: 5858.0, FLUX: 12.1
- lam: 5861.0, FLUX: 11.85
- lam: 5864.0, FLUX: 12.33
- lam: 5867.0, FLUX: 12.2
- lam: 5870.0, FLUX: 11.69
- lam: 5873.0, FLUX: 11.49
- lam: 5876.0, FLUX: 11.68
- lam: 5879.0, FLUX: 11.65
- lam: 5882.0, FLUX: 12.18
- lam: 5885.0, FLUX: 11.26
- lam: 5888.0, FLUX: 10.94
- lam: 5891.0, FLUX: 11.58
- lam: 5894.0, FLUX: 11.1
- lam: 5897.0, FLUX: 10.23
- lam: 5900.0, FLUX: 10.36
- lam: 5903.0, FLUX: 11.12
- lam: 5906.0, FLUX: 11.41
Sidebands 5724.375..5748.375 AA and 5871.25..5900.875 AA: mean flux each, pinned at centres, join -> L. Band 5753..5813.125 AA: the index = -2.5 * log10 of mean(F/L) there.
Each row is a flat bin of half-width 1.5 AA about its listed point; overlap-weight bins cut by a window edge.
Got 0.21 mag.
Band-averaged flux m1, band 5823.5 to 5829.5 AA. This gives 12.3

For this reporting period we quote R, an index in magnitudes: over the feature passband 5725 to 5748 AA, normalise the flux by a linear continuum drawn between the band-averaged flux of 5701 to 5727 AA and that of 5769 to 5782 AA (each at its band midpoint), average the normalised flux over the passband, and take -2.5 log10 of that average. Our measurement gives 0.132 mag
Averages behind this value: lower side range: 30.6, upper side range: 16.2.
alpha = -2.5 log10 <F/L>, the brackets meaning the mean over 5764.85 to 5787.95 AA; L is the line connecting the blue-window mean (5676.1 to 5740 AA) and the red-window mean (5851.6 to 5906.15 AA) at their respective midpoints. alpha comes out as 0.219 mag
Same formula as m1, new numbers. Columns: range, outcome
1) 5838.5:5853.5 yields 12.9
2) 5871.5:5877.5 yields 11.6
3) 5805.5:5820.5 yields 14.3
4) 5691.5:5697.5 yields 24.3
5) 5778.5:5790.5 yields 14.6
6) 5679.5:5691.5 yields 15.5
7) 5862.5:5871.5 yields 12.1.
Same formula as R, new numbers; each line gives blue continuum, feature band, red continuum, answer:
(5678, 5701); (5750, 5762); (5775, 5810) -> -0.204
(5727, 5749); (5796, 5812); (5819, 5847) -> 0.152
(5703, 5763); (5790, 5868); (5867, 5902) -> 0.230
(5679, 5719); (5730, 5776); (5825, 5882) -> 0.069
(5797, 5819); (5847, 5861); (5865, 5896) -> 0.008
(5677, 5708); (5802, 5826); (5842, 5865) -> 0.096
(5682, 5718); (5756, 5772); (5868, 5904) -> 0.165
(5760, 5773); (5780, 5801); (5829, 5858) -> 0.171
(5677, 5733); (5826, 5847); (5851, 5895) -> 0.142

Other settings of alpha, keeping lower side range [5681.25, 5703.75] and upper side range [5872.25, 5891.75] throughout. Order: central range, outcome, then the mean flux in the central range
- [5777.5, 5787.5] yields 0.16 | 14.8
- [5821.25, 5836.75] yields 0.16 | 12.5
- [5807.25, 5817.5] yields 0.07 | 14.4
